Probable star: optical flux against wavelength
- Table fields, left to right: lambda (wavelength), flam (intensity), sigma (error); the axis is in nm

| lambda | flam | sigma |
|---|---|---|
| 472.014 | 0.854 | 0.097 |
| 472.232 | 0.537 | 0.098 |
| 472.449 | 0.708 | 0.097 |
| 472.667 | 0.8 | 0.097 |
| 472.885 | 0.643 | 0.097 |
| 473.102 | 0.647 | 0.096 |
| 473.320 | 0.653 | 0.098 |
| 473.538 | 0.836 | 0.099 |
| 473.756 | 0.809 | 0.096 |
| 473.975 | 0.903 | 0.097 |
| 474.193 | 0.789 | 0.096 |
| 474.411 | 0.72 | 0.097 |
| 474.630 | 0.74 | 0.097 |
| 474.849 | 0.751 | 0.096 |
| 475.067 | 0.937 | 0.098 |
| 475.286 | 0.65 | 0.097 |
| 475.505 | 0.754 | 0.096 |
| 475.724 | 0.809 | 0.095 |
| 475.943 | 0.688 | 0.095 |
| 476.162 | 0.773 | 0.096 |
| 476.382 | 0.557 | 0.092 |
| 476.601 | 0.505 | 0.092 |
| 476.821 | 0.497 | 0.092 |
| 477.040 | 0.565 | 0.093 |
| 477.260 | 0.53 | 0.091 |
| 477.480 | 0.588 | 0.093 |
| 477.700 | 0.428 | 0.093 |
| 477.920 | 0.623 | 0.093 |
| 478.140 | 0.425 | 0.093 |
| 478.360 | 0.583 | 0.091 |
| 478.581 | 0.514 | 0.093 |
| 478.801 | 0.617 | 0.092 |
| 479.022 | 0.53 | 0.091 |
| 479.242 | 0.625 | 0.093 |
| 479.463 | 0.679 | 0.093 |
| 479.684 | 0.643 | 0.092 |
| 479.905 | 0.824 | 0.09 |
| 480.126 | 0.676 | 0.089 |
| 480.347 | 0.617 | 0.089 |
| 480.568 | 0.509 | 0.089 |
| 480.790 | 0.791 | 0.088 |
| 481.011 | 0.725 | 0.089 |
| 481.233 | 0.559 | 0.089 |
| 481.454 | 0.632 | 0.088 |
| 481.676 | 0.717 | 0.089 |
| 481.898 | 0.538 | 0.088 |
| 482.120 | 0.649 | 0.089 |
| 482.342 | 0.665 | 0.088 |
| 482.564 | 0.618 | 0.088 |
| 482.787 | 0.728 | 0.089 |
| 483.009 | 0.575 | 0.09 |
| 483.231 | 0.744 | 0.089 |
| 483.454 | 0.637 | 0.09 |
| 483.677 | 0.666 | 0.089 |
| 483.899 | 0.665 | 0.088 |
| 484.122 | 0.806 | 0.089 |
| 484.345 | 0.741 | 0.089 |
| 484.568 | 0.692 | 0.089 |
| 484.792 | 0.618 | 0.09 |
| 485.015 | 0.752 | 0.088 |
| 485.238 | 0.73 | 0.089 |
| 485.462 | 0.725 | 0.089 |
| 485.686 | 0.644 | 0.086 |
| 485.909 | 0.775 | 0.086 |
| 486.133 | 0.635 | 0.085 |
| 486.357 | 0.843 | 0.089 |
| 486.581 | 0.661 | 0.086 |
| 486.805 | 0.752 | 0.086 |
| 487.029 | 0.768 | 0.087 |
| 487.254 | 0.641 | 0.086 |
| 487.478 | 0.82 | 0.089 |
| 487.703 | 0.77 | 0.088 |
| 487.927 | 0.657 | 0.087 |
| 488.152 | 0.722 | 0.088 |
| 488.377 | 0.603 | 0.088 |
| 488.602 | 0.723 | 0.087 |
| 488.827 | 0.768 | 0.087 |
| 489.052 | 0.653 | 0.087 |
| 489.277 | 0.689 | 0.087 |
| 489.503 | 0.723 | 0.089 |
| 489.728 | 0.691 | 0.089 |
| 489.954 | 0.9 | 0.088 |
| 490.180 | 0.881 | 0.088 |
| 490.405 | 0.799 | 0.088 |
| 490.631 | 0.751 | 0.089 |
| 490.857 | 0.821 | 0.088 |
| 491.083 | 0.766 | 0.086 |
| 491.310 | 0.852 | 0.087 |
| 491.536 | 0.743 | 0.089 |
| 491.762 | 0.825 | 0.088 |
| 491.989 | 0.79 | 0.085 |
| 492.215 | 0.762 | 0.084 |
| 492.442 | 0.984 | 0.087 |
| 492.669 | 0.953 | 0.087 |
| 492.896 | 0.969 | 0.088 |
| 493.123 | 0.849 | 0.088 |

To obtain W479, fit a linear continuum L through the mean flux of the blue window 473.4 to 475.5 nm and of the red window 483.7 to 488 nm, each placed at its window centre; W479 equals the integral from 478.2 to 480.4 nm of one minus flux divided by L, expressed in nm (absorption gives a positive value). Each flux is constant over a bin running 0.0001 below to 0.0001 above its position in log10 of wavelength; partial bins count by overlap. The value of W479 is 0.385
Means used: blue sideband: 0.789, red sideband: 0.72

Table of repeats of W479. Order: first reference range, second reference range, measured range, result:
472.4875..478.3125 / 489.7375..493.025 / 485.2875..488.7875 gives 0.34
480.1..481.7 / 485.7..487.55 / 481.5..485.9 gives 0.05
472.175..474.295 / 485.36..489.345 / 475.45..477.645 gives 0.34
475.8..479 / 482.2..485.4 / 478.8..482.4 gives -0.12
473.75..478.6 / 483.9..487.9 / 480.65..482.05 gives 0.07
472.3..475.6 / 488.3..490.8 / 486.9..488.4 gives 0.06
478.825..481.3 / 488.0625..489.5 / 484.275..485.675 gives -0.06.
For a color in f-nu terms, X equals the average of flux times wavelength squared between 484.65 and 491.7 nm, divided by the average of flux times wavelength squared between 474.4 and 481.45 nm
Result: 1.21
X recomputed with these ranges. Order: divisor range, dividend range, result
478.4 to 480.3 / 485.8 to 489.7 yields 1.17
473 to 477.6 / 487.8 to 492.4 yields 1.16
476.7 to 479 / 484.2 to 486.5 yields 1.38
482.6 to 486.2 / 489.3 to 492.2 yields 1.17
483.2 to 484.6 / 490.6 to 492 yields 1.16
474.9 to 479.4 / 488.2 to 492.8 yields 1.35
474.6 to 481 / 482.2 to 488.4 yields 1.14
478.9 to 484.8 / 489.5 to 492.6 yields 1.27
